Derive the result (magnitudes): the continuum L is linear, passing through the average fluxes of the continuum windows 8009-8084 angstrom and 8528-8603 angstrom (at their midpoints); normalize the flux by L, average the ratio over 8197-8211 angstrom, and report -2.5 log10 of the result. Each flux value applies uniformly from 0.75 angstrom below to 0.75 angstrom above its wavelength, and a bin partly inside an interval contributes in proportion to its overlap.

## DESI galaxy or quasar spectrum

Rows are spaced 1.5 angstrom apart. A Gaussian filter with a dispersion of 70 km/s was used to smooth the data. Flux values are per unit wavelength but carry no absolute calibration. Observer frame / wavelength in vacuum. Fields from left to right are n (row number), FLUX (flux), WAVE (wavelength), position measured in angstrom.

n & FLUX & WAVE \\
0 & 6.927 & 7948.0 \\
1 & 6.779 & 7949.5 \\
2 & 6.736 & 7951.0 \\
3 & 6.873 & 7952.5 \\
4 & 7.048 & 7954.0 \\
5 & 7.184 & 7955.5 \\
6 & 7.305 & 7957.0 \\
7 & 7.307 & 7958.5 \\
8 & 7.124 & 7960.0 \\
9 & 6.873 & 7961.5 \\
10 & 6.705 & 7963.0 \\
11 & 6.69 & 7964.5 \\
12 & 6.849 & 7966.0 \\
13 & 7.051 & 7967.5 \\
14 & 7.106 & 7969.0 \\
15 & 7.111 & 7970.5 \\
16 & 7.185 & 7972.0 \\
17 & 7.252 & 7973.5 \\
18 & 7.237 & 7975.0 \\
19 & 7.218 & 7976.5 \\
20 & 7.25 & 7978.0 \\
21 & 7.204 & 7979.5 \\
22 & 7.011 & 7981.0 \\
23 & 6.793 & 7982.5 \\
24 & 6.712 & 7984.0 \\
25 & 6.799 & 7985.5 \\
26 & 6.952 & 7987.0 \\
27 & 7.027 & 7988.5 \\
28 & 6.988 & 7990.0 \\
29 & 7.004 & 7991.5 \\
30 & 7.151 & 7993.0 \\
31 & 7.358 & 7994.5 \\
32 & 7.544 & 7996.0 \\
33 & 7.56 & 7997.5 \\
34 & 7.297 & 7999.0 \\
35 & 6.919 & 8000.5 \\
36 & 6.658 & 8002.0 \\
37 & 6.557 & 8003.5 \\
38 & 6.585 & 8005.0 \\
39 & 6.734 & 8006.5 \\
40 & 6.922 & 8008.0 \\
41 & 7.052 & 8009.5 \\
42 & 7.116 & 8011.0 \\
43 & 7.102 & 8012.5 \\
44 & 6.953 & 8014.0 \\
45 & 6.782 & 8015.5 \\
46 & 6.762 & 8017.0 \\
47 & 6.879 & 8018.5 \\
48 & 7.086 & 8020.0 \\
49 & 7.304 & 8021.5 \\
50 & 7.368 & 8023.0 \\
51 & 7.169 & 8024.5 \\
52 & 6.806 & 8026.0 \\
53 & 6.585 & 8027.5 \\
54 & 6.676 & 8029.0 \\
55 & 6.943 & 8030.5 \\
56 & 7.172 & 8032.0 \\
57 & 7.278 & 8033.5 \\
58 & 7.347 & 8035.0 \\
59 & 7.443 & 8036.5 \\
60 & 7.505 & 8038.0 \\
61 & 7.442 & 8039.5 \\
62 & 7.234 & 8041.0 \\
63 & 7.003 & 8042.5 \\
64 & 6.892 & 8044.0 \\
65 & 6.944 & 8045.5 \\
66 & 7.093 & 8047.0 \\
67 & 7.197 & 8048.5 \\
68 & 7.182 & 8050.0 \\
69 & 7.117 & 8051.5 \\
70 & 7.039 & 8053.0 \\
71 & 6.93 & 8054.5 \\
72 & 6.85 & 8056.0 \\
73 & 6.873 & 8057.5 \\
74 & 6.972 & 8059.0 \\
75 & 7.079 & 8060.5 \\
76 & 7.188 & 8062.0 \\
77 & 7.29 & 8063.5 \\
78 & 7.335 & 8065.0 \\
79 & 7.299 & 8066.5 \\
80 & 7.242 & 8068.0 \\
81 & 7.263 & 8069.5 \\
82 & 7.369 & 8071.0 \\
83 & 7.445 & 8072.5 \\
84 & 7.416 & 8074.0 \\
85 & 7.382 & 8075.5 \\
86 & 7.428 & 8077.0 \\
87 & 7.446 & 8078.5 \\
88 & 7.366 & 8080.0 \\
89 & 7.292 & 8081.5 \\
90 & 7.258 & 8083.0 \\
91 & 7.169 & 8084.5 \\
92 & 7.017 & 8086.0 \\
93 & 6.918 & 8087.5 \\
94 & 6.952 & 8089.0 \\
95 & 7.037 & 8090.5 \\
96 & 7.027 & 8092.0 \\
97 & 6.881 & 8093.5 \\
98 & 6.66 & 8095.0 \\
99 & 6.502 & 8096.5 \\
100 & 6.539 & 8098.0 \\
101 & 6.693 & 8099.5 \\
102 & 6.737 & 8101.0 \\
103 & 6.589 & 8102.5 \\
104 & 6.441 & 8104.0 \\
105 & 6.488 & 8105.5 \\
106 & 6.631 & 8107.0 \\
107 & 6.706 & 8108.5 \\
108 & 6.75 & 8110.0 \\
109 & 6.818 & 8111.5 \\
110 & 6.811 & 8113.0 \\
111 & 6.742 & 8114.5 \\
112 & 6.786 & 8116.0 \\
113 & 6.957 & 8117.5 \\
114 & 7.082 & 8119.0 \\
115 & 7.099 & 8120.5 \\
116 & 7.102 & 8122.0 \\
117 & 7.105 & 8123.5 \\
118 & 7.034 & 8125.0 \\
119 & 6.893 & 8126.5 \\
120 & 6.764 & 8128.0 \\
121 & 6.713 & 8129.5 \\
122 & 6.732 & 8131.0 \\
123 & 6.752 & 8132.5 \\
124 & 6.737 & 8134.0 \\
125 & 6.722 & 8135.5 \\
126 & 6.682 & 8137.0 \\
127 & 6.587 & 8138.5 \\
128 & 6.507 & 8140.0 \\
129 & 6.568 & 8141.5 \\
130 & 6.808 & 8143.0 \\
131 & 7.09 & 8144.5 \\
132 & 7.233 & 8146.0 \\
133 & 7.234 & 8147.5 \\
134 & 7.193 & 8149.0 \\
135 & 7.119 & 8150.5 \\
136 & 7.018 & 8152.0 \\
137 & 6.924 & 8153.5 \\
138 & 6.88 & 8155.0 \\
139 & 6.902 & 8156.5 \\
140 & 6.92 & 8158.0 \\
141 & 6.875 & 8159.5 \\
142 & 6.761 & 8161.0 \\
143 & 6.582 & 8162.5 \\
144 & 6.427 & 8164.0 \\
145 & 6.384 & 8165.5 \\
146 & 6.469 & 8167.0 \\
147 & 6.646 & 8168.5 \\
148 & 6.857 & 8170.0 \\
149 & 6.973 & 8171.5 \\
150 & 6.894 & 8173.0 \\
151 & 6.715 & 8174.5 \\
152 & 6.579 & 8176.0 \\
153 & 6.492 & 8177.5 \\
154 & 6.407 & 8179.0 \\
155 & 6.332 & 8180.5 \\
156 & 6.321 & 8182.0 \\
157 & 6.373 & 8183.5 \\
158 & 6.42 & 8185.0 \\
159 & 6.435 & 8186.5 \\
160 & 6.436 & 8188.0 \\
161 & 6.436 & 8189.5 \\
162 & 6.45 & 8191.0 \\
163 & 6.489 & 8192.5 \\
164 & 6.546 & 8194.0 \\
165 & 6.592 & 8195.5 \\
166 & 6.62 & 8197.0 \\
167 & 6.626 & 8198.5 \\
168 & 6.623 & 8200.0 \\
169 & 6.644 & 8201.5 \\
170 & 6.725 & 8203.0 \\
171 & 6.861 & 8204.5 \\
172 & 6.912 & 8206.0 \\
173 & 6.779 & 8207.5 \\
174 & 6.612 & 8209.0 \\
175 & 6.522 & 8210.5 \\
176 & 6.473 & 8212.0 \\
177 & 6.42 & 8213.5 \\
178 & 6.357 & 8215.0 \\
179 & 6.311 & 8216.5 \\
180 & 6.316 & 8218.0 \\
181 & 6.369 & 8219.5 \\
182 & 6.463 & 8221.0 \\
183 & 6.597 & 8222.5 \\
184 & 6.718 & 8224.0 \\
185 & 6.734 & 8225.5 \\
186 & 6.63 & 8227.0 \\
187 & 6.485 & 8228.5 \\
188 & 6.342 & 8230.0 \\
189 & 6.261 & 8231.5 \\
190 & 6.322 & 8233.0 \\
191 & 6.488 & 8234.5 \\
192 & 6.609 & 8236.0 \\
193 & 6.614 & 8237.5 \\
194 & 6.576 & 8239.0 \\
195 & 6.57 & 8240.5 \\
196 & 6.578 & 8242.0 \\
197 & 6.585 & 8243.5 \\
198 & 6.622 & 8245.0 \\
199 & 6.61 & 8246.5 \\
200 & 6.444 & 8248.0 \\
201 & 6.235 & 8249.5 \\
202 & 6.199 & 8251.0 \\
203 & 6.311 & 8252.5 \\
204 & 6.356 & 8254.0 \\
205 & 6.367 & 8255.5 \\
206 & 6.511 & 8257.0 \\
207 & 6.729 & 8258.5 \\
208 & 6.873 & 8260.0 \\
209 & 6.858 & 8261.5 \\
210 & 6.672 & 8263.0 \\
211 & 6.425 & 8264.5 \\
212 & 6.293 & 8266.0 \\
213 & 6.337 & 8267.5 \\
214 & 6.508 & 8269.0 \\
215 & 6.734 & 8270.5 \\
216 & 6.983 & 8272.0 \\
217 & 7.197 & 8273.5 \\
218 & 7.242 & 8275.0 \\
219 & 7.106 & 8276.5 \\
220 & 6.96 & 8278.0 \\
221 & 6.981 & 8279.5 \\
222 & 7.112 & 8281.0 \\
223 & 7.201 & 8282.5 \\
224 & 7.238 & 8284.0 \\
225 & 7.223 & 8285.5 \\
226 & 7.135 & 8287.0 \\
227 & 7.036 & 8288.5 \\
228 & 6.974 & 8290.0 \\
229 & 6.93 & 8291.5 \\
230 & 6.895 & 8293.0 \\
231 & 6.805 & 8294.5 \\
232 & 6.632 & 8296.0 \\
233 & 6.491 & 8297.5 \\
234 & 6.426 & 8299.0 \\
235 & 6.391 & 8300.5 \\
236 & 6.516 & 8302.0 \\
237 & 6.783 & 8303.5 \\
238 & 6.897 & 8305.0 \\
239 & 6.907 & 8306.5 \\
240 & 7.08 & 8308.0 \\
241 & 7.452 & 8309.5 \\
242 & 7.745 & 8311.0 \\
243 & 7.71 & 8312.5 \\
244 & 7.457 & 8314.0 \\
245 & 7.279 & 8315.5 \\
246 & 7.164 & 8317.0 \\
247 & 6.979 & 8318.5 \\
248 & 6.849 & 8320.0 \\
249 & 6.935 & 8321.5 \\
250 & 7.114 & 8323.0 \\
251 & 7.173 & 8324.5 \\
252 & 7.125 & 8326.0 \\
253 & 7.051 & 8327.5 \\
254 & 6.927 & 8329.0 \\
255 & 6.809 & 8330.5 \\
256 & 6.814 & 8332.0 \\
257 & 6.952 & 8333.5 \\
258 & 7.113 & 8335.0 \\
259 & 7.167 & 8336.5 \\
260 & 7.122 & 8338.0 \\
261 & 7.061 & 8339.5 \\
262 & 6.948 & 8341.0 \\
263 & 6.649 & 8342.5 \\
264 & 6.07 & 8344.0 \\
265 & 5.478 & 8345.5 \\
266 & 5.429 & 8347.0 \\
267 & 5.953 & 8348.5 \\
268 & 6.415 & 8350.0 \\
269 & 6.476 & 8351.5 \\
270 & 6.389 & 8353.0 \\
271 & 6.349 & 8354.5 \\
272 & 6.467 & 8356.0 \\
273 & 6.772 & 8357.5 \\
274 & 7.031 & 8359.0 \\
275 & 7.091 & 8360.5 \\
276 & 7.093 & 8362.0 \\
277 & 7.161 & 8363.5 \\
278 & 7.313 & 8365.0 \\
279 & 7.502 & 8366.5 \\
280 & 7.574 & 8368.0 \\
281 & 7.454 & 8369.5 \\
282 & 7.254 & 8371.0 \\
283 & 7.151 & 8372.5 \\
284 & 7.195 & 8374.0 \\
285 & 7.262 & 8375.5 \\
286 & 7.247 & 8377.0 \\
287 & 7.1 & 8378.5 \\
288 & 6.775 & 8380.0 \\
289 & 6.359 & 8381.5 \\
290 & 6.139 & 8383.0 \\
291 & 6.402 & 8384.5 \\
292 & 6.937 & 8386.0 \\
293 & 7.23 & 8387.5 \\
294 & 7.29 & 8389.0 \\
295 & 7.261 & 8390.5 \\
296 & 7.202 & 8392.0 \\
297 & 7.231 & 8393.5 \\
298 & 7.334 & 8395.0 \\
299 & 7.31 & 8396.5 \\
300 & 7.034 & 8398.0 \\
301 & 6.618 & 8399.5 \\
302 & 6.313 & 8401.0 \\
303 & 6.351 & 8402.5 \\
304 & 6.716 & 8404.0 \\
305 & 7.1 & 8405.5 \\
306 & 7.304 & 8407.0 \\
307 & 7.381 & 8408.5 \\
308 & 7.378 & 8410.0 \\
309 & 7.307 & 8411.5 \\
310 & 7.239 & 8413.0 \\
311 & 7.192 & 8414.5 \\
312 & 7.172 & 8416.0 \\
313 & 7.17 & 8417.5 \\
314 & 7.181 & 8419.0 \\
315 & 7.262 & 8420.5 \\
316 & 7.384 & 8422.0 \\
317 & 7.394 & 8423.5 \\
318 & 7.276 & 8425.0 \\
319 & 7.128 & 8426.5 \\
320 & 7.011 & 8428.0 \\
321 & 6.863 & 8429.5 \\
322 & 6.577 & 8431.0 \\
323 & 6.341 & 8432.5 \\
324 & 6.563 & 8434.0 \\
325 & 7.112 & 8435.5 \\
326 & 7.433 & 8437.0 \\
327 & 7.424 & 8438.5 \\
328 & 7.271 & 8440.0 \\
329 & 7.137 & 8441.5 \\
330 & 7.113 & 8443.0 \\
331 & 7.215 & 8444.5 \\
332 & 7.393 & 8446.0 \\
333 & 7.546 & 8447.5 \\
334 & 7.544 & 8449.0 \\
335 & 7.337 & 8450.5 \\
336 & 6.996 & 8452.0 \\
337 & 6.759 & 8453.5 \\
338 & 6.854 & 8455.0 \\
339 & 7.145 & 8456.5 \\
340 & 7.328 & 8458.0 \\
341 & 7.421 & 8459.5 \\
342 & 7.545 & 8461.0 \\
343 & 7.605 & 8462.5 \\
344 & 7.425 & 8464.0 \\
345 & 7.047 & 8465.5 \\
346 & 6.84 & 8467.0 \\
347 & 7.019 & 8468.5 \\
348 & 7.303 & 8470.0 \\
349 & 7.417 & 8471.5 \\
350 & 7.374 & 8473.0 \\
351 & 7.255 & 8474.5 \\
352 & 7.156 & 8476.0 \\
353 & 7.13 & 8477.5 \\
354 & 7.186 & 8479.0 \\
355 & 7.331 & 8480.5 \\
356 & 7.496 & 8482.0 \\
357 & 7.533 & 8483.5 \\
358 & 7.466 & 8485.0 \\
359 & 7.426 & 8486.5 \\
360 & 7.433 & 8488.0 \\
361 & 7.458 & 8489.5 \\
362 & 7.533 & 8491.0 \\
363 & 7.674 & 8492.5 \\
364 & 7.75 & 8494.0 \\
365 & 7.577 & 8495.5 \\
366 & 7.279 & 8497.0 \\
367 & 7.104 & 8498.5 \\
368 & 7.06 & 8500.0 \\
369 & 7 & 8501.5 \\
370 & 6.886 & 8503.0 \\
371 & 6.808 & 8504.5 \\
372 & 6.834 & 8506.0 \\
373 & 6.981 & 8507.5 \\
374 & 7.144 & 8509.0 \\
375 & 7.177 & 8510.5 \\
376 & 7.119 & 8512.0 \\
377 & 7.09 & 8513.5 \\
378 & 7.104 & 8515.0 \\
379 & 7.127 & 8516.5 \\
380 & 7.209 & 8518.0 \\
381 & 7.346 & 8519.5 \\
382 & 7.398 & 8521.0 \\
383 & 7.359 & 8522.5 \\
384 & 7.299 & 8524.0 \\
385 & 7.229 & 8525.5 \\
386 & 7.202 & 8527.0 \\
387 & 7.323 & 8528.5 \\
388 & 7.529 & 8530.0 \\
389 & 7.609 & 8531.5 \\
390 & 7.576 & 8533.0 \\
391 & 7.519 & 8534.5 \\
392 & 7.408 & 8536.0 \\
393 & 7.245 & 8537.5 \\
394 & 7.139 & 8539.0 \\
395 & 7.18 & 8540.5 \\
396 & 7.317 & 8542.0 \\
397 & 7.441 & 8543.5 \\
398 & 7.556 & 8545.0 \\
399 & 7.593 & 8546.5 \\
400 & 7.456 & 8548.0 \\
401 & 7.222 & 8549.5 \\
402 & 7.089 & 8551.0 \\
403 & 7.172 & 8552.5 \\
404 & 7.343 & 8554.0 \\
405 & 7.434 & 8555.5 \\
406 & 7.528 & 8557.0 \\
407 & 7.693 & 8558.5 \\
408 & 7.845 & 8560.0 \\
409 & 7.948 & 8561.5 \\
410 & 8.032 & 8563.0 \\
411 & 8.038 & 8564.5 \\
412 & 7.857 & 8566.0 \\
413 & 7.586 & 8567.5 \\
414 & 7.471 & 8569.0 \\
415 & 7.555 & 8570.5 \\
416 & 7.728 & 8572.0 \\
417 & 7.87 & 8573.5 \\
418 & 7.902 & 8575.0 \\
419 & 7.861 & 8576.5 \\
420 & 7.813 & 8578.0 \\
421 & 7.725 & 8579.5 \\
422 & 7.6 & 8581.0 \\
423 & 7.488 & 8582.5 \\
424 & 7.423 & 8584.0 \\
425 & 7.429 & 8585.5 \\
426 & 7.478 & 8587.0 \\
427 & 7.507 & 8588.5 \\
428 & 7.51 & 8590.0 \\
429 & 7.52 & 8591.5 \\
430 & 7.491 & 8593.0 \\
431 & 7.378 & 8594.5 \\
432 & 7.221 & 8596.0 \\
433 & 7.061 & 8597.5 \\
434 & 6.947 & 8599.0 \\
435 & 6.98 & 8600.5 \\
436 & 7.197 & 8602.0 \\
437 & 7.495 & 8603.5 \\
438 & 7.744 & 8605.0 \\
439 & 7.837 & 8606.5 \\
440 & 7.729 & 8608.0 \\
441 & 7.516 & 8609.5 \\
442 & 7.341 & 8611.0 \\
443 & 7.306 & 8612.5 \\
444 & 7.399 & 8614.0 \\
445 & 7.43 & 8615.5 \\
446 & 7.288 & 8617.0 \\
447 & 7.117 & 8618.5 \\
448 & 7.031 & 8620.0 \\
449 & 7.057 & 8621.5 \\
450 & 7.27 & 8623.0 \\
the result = 0.09 mag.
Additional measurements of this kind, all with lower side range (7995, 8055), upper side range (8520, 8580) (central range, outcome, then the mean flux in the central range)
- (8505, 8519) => 0.06 mag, 7.09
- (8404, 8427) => 0.02 mag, 7.24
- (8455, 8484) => 0.03 mag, 7.28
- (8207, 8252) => 0.12 mag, 6.49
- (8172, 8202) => 0.11 mag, 6.52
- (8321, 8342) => 0.05 mag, 7.02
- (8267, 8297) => 0.05 mag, 6.96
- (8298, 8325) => 0.04 mag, 7.04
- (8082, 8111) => 0.05 mag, 6.79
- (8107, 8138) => 0.05 mag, 6.84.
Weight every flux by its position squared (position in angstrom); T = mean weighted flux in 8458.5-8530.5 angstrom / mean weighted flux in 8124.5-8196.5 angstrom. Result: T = 1.2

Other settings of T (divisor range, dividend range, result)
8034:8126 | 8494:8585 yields 1.18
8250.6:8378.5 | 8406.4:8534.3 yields 1.09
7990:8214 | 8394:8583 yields 1.16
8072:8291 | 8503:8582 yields 1.20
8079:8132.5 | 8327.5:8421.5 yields 1.08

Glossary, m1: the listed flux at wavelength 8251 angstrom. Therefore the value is 6.199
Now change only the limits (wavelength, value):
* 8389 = 7.29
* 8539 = 7.139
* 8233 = 6.322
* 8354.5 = 6.349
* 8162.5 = 6.582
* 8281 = 7.112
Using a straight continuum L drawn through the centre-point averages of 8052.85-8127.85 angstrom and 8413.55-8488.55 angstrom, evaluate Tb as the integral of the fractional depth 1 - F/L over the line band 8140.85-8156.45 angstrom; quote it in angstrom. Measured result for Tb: 0.1 angstrom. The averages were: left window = 7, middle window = 7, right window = 7.21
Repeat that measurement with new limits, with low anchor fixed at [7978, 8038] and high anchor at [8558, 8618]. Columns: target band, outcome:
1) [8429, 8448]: 0.88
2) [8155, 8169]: 0.96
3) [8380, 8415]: 1.91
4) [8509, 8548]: 0.92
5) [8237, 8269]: 3.25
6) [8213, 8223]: 1.13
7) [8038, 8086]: -0.83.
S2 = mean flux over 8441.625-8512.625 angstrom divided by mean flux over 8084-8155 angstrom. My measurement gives 1.1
